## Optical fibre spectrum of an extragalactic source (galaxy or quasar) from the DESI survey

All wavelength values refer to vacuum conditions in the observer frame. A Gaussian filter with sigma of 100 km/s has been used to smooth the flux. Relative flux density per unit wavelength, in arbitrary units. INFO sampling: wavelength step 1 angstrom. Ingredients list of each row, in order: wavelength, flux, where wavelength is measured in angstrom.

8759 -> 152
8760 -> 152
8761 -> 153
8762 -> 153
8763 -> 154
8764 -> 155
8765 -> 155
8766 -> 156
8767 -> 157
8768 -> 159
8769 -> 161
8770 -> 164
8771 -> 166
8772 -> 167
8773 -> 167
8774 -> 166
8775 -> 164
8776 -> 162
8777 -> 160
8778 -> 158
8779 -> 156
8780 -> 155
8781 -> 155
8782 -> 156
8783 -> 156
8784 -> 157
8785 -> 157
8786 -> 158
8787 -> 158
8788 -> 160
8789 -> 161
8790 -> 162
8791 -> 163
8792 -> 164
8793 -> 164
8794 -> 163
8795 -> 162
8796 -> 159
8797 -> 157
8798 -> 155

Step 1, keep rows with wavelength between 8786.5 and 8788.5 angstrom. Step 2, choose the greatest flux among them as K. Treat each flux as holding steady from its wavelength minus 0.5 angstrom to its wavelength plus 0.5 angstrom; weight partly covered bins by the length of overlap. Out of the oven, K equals 160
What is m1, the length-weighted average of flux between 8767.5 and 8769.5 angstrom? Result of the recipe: 160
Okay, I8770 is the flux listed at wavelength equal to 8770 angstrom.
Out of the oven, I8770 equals 164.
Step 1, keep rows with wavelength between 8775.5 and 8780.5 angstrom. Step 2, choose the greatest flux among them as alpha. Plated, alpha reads 162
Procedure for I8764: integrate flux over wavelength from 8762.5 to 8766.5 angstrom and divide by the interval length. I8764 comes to 155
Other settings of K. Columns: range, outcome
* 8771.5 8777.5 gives 167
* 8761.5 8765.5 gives 155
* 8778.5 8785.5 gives 157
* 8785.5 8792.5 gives 164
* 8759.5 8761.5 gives 153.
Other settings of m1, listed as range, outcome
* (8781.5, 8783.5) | 156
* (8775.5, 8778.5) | 160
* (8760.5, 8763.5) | 153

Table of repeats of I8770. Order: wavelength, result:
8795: 162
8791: 163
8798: 155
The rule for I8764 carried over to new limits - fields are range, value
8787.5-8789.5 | 160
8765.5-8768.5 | 157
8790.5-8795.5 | 163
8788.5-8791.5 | 162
